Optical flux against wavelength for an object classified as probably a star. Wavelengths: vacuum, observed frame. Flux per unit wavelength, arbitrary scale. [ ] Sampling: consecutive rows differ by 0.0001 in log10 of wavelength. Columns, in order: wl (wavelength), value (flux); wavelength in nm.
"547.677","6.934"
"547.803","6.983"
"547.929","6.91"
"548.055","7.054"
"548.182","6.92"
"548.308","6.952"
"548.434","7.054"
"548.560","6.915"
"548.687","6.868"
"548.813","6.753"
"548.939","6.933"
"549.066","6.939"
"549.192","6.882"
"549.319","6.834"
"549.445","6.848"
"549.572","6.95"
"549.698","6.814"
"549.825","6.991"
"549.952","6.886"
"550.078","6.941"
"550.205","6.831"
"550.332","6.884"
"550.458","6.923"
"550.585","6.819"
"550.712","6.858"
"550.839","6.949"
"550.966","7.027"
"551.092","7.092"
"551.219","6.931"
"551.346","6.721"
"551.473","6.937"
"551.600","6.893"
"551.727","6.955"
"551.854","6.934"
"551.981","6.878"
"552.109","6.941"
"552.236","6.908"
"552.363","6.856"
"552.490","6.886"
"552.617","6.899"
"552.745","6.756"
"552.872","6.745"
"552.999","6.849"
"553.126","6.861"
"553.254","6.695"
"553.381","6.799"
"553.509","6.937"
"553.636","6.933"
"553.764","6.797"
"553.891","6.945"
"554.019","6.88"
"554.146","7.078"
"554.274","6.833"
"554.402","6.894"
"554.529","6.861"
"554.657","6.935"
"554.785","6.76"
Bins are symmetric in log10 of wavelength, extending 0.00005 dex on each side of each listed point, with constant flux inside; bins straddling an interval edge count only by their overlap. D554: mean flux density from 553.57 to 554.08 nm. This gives 6.89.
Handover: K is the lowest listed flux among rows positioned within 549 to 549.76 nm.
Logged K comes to 6.814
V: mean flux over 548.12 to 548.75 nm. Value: 6.95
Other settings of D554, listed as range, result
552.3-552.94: 6.83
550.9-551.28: 7.03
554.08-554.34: 6.95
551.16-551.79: 6.89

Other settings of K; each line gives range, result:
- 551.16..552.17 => 6.721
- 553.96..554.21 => 6.88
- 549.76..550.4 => 6.831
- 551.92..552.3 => 6.878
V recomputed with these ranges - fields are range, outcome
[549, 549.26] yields 6.89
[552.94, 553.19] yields 6.86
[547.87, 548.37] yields 6.95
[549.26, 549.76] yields 6.87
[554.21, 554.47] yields 6.87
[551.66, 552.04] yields 6.93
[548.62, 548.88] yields 6.82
